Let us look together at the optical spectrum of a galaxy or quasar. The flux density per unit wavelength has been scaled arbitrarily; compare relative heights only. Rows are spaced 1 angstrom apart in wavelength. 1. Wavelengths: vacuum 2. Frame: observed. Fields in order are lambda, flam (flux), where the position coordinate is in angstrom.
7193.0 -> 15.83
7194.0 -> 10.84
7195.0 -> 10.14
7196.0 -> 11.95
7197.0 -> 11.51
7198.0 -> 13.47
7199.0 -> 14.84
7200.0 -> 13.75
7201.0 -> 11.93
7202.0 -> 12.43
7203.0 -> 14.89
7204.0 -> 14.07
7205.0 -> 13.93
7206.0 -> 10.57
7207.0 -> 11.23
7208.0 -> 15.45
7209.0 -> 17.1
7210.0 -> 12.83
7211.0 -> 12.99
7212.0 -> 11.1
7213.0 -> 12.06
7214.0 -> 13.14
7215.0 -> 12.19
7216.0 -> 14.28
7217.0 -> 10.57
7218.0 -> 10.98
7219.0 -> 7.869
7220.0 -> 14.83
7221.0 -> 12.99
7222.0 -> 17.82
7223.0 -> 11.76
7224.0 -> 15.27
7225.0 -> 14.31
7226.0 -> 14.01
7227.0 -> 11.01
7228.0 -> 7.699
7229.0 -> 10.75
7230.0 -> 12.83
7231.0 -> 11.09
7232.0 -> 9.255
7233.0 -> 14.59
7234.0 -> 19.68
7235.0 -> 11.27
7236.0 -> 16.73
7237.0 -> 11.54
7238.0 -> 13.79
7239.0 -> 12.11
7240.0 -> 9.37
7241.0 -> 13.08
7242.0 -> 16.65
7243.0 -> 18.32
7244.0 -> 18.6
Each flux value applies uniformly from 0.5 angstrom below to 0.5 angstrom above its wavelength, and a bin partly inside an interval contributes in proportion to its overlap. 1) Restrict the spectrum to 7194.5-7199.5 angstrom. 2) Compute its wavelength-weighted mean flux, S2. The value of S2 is 12.4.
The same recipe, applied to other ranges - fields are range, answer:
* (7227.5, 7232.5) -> 10.3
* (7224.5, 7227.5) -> 13.1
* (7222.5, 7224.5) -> 13.5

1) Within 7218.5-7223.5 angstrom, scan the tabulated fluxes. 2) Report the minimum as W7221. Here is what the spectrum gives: 7.869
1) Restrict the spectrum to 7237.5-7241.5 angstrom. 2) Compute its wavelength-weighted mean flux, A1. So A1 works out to 12.1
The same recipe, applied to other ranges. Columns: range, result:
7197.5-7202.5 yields 13.3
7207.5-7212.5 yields 13.9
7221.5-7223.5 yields 14.8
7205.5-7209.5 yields 13.6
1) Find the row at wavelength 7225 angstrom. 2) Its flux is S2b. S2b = 14.31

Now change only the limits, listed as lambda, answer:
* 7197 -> 11.51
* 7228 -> 7.699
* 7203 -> 14.89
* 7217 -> 10.57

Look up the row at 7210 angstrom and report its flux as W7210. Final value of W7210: 12.83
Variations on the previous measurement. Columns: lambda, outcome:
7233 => 14.59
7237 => 11.54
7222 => 17.82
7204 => 14.07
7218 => 10.98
